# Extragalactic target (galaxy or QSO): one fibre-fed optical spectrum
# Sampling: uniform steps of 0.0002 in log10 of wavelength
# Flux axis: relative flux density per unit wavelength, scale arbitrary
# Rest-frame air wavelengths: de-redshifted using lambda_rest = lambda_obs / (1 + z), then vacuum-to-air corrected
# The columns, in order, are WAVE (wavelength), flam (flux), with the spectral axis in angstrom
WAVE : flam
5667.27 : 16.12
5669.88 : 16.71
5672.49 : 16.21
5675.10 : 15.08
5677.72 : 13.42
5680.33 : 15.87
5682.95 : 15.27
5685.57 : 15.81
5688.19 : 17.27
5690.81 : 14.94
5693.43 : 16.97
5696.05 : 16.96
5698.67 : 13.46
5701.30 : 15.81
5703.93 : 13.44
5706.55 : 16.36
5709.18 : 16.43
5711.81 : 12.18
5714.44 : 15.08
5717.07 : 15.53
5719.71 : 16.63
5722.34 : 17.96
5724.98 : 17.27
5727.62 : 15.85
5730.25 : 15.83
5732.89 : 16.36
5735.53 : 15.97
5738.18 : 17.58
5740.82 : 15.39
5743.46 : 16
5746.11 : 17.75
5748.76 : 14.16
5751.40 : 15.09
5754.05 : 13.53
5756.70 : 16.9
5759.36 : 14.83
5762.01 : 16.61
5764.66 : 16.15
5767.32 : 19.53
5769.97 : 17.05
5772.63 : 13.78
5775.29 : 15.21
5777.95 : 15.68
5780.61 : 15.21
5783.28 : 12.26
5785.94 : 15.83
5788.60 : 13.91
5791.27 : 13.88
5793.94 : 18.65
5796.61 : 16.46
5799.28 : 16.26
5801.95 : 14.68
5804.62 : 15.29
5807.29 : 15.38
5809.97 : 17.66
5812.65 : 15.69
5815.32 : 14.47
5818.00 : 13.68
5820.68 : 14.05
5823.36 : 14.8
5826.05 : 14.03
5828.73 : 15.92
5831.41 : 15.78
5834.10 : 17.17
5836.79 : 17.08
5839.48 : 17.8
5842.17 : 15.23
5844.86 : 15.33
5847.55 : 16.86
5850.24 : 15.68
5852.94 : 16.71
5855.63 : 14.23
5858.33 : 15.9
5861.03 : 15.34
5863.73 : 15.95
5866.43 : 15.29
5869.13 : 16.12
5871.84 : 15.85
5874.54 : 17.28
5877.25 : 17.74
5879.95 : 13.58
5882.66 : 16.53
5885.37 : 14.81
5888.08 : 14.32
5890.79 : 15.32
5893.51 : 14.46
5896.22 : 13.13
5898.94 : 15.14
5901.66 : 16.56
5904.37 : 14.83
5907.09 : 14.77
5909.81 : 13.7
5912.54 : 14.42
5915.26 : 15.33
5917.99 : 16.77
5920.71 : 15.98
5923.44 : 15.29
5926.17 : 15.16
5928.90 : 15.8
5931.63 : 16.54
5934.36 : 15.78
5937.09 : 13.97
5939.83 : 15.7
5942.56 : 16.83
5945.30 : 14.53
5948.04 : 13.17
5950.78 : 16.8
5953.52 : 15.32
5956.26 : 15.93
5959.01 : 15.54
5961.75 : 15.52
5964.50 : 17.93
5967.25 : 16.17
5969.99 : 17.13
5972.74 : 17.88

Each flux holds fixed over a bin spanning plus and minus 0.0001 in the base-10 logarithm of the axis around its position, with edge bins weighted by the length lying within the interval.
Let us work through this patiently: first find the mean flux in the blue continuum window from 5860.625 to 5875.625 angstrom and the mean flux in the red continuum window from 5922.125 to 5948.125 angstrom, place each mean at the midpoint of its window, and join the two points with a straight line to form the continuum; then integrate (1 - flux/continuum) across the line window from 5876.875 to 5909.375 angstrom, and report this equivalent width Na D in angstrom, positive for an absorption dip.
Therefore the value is 1.6 angstrom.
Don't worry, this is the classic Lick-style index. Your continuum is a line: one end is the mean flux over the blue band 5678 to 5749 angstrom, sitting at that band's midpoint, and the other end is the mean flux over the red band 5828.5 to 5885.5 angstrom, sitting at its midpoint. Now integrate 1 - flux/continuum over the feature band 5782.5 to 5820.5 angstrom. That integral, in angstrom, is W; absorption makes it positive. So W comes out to 1.6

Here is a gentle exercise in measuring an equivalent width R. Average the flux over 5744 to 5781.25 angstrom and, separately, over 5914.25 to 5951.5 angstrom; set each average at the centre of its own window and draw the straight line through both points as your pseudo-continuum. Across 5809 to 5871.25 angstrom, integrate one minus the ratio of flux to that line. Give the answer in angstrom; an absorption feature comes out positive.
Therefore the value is 0.1 angstrom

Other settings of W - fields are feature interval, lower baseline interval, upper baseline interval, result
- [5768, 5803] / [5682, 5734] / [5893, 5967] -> 0.6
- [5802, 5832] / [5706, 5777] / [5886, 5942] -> 0.9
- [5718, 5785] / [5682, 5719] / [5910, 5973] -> -2.0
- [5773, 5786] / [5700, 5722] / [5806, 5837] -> 0.6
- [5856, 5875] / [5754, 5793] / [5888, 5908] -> -1.0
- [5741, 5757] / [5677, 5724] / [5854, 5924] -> 0.0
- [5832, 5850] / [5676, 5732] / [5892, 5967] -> -1.2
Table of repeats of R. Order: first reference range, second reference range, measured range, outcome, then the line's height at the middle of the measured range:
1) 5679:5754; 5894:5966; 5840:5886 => -1.0 angstrom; 15.5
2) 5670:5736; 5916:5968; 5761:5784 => -0.1 angstrom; 15.7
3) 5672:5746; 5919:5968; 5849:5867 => 0.1 angstrom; 15.7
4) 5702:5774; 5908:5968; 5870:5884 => -0.5 angstrom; 15.6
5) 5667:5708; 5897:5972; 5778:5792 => 1.1 angstrom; 15.6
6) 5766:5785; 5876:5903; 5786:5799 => -0.3 angstrom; 15.5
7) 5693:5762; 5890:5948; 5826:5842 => -1.0 angstrom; 15.4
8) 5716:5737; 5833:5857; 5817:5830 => 1.4 angstrom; 16.3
